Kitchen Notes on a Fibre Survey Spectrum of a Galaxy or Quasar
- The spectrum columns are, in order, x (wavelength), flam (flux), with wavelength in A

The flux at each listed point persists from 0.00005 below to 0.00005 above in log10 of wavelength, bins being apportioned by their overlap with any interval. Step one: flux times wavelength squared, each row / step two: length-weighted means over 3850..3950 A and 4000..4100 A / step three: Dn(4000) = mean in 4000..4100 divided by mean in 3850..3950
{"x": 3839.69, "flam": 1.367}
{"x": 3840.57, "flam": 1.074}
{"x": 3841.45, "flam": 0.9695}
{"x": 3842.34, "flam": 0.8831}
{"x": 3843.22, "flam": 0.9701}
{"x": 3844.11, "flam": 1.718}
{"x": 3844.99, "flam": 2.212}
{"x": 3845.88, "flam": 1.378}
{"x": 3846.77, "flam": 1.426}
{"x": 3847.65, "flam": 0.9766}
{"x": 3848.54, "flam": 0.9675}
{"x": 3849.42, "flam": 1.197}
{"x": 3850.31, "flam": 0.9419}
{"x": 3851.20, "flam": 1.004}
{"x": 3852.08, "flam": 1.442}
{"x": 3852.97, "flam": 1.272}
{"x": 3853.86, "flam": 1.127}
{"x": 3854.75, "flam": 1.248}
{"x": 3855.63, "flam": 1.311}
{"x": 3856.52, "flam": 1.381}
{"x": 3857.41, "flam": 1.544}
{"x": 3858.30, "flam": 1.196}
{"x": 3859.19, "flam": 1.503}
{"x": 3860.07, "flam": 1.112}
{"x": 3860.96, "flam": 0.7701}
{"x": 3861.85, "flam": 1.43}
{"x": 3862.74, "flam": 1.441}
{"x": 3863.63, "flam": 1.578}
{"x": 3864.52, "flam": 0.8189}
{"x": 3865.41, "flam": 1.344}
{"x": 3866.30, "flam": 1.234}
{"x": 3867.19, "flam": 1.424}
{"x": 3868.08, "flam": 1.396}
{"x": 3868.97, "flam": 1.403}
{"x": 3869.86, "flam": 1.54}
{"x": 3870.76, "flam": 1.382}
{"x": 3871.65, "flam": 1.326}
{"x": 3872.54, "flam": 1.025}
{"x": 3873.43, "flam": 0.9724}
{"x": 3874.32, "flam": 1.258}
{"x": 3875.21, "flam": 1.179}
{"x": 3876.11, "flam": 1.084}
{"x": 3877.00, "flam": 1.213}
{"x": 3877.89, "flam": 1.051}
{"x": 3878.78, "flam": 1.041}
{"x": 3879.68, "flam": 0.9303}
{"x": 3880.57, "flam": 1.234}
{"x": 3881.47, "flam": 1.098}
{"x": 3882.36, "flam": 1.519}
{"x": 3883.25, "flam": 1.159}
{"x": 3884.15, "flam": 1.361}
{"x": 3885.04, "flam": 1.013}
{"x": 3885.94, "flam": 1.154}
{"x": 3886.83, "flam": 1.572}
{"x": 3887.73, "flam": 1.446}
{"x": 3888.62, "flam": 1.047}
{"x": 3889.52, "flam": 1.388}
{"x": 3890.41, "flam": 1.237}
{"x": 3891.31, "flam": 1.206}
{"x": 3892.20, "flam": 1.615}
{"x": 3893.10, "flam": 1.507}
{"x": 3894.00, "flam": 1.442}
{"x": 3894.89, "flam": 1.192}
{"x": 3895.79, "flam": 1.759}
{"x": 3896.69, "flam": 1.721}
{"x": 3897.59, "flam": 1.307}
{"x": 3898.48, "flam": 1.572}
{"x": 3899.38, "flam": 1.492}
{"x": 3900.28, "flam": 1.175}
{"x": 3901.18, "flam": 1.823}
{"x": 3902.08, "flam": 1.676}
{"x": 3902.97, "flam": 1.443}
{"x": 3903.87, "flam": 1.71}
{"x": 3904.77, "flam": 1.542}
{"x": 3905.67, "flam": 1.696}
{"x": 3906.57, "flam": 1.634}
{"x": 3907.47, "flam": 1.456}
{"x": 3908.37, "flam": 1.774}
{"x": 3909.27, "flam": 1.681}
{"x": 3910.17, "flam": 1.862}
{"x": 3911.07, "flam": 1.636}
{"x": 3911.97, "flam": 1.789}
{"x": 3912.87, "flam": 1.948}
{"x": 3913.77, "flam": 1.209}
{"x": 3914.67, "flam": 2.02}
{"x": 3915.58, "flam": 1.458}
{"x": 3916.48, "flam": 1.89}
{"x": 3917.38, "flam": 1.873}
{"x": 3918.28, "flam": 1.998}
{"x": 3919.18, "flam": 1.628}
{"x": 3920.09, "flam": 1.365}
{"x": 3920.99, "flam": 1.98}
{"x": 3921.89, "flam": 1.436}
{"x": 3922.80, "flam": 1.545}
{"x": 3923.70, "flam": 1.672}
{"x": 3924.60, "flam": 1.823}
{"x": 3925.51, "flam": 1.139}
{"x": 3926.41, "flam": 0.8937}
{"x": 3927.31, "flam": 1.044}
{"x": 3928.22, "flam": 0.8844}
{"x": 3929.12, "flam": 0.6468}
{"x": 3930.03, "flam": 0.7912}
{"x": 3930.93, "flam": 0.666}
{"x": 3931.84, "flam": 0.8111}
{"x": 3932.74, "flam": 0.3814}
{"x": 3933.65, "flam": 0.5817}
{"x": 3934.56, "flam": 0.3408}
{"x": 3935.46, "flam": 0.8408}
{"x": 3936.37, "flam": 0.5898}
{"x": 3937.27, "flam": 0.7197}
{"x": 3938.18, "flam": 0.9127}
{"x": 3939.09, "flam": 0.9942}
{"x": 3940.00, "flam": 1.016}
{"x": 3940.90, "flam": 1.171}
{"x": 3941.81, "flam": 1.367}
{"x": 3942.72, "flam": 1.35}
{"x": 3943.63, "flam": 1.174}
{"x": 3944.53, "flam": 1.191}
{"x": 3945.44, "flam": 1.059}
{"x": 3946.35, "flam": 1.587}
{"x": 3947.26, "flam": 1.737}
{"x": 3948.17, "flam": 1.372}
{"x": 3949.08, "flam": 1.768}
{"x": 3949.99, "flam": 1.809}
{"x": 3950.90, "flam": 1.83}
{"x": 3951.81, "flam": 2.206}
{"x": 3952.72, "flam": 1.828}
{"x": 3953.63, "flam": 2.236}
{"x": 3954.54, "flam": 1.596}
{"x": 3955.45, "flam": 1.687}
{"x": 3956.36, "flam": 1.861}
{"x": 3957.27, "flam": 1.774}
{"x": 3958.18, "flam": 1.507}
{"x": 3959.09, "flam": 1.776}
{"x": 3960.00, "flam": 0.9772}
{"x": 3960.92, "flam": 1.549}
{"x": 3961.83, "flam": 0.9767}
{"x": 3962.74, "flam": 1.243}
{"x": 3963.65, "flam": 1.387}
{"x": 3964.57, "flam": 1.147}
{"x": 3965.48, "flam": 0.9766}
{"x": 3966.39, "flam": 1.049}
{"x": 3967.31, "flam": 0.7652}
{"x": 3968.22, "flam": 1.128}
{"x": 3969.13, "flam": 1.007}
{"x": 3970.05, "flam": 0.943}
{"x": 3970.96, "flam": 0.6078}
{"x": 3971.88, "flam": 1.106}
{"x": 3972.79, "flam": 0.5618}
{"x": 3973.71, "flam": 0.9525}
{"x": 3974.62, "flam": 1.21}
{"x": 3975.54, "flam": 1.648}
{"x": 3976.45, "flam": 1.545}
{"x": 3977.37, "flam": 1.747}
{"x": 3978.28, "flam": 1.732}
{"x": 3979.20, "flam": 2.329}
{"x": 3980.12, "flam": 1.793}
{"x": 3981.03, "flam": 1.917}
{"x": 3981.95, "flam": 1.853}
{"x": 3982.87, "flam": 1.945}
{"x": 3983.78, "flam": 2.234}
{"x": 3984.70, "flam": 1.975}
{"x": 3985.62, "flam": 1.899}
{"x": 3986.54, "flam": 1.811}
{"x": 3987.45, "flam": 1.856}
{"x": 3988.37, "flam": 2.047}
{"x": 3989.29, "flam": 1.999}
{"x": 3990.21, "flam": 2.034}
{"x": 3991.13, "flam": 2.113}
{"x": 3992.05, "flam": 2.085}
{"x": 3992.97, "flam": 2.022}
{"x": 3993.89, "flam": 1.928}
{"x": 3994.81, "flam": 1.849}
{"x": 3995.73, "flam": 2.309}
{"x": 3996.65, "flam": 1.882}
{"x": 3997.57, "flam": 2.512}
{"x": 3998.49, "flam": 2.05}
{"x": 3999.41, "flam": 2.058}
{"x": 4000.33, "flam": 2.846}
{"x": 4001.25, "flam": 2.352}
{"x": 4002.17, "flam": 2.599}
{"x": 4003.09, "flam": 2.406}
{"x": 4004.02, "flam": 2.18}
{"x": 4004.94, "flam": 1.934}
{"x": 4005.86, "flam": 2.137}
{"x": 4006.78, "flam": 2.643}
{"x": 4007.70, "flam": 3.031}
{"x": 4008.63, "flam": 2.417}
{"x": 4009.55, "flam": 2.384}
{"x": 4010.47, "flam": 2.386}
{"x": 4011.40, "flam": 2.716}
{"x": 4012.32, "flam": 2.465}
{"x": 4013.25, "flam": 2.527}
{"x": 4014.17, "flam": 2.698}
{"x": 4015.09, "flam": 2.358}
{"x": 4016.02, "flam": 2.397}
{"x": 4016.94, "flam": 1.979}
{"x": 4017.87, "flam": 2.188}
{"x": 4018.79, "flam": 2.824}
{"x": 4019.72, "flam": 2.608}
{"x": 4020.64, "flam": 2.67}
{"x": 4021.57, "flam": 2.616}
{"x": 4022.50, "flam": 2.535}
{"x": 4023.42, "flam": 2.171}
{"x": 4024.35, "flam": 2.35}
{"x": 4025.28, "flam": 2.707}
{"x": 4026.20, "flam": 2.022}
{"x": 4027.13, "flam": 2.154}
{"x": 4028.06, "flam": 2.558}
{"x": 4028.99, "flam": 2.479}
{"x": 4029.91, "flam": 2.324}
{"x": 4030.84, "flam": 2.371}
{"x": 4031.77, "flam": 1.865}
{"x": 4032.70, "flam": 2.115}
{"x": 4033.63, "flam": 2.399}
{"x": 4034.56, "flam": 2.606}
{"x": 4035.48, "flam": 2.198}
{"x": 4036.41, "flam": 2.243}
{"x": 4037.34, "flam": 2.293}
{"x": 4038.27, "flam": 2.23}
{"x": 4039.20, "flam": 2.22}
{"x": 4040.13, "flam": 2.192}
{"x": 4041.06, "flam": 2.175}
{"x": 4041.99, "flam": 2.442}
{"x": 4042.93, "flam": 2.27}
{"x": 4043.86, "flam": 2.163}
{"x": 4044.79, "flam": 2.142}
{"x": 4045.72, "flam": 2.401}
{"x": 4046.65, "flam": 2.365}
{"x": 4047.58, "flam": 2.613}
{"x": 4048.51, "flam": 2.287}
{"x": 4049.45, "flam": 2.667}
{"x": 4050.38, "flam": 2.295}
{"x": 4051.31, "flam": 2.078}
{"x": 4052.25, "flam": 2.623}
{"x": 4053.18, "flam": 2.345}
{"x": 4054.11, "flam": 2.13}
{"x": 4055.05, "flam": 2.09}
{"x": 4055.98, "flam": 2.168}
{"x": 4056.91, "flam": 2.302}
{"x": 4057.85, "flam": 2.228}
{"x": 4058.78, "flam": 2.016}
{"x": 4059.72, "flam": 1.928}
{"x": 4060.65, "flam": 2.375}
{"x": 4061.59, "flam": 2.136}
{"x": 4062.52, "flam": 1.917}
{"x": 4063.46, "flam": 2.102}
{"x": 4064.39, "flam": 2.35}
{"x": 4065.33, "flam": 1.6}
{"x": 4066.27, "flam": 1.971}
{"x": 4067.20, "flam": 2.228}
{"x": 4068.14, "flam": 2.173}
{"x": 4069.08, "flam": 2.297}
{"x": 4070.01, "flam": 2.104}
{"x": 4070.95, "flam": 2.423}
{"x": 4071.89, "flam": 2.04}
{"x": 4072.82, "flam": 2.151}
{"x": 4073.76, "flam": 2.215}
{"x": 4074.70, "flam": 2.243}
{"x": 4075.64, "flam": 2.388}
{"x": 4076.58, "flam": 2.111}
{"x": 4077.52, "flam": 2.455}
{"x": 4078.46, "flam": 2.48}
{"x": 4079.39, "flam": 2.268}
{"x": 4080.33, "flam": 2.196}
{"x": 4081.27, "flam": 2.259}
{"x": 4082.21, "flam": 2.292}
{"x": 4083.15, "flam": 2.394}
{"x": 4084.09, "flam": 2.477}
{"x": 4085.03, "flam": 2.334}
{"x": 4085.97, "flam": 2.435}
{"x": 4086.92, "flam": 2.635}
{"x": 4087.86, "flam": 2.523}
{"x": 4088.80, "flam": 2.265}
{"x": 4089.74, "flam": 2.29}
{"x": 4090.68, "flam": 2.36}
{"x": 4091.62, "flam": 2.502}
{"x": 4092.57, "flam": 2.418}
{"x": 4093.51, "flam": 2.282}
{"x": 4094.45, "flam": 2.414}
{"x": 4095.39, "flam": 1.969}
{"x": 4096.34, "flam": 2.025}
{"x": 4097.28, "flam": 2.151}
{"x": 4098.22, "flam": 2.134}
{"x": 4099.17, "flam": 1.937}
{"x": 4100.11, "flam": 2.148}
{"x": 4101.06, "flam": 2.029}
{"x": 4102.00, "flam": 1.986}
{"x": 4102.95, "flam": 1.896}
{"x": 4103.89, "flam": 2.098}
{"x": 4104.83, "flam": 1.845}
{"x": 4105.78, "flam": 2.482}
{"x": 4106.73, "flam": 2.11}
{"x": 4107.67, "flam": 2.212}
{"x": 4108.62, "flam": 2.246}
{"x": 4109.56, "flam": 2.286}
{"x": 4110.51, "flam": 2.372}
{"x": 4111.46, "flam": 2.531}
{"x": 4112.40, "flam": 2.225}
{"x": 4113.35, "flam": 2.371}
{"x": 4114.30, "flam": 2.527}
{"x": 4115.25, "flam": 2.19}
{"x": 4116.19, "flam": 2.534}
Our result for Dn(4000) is 1.9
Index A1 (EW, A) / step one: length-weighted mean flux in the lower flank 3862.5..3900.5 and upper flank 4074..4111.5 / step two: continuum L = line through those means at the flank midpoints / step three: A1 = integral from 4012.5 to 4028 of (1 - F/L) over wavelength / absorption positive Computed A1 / -4.0 A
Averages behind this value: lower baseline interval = 1.3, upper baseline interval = 2.26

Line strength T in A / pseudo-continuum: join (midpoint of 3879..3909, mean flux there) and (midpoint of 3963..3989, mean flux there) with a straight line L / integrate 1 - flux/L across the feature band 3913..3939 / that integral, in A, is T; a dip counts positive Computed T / 4.50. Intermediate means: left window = 1.42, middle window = 1.19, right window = 1.47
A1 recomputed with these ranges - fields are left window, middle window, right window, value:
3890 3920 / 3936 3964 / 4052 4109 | 5.3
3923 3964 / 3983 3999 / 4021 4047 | -2.0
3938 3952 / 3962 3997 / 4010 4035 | 5.3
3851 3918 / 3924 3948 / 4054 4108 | 9.1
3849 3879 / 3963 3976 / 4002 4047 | 6.2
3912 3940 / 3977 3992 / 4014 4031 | -0.1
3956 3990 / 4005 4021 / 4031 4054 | -4.3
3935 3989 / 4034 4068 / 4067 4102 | -3.3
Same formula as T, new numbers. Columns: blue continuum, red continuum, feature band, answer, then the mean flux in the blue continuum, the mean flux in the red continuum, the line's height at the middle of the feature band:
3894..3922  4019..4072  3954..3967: 3.36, 1.64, 2.27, 1.88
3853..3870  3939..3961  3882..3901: 0.04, 1.3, 1.55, 1.38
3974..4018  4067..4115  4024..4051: -1.48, 2.14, 2.26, 2.19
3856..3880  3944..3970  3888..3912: -3.73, 1.25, 1.46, 1.32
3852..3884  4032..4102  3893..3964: 5.71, 1.25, 2.25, 1.55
